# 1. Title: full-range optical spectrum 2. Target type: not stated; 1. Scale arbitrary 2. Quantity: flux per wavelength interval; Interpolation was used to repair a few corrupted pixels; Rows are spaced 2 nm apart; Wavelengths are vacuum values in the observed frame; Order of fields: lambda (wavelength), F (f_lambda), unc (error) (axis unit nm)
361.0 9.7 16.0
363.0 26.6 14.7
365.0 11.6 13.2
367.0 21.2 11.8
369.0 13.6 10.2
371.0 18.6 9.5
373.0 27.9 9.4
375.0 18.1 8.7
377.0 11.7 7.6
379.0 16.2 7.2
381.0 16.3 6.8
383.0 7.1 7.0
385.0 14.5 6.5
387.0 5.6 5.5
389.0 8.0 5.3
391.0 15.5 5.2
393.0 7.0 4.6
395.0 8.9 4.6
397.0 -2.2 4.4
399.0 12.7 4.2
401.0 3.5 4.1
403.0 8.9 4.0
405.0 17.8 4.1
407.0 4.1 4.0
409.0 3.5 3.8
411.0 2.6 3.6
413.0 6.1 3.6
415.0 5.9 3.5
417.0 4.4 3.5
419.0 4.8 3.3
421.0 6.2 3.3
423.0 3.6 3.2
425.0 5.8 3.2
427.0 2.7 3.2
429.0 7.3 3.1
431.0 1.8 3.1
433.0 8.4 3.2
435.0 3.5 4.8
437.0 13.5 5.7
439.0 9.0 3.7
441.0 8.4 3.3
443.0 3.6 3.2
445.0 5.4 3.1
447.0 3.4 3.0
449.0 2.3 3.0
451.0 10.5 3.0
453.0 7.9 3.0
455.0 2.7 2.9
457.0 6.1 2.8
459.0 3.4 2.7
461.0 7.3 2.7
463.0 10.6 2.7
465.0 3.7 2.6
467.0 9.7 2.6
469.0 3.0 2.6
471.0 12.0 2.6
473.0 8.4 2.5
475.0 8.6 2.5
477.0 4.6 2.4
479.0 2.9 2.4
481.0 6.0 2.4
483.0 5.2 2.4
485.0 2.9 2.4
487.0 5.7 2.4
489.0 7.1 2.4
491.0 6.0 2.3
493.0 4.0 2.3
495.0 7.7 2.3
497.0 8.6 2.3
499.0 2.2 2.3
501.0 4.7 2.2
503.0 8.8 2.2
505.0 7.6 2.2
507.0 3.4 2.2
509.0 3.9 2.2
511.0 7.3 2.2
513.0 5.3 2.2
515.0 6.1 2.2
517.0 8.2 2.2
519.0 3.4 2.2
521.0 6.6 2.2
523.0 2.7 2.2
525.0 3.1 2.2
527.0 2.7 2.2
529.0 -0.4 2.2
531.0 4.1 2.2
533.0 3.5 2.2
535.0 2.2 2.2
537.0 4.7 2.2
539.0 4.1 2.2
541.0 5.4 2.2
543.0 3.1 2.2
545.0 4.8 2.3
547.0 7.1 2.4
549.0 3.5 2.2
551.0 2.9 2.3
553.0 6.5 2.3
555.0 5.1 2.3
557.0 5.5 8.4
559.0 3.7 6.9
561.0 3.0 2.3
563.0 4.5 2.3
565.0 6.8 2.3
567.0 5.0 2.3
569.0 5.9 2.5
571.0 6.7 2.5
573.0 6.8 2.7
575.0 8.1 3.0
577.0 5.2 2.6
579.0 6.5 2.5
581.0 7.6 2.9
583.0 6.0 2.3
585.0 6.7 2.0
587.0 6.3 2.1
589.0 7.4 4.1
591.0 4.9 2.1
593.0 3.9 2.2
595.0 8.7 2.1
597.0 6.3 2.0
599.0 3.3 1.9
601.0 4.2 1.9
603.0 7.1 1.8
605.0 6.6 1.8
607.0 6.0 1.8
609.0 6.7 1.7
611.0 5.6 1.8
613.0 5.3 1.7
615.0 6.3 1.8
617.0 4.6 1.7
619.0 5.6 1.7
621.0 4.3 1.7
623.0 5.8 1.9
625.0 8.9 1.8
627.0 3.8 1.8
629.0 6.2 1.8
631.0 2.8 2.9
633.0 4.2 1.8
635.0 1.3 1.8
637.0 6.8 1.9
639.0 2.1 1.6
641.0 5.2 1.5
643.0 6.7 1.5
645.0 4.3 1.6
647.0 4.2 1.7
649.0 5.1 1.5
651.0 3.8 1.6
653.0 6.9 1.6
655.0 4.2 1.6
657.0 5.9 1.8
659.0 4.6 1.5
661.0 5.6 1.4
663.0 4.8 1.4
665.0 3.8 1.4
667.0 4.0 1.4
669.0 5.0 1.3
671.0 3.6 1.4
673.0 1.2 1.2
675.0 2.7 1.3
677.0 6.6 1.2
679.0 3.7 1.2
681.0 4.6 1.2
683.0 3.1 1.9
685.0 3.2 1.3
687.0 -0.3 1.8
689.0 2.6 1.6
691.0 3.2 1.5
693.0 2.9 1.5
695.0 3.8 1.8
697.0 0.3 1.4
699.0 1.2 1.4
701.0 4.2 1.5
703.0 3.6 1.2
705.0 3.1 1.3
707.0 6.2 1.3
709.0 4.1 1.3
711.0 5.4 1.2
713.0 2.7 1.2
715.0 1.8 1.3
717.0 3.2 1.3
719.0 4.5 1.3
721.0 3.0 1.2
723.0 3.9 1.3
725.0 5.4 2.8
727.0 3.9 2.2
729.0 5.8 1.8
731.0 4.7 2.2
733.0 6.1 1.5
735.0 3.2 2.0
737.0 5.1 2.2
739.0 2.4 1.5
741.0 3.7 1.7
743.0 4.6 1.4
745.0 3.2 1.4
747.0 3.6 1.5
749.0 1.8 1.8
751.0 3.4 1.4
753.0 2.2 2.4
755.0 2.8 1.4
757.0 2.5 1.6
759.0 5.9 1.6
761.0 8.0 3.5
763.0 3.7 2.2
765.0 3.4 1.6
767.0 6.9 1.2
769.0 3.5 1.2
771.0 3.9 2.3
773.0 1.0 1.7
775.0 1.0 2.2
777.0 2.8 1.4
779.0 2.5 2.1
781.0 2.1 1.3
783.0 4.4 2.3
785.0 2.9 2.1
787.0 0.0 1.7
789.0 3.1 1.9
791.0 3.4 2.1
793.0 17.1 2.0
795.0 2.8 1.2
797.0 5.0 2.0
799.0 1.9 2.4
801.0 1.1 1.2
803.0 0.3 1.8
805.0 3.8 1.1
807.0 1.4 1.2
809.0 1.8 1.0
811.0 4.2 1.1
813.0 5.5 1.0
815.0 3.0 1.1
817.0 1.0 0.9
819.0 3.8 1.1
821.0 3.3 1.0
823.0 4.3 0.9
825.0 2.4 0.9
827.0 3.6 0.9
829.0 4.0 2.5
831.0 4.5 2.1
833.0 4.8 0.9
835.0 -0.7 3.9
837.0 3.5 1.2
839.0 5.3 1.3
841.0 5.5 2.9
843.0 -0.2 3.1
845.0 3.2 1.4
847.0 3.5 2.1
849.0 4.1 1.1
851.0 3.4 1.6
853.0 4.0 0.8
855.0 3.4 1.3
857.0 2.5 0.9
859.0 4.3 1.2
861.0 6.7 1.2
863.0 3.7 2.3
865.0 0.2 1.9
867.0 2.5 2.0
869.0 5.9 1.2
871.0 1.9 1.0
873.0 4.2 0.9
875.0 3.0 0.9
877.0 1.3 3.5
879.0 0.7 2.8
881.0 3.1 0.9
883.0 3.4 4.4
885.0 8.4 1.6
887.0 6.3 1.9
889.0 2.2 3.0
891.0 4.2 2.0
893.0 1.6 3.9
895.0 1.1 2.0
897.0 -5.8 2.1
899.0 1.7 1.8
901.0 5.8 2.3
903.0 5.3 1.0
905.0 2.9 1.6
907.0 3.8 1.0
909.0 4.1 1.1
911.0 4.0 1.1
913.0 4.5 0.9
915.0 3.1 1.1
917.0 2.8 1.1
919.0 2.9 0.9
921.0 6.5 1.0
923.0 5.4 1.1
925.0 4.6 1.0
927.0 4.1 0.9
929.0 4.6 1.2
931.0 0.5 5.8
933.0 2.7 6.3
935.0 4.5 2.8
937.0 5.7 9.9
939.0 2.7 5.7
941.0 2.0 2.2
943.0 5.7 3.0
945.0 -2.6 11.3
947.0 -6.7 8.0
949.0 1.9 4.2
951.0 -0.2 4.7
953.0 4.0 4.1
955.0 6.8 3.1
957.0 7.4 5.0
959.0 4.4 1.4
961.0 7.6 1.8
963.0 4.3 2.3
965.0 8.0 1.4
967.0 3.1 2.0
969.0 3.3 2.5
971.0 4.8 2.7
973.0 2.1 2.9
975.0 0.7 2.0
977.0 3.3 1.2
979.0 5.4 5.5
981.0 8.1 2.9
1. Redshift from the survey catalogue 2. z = 1.13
